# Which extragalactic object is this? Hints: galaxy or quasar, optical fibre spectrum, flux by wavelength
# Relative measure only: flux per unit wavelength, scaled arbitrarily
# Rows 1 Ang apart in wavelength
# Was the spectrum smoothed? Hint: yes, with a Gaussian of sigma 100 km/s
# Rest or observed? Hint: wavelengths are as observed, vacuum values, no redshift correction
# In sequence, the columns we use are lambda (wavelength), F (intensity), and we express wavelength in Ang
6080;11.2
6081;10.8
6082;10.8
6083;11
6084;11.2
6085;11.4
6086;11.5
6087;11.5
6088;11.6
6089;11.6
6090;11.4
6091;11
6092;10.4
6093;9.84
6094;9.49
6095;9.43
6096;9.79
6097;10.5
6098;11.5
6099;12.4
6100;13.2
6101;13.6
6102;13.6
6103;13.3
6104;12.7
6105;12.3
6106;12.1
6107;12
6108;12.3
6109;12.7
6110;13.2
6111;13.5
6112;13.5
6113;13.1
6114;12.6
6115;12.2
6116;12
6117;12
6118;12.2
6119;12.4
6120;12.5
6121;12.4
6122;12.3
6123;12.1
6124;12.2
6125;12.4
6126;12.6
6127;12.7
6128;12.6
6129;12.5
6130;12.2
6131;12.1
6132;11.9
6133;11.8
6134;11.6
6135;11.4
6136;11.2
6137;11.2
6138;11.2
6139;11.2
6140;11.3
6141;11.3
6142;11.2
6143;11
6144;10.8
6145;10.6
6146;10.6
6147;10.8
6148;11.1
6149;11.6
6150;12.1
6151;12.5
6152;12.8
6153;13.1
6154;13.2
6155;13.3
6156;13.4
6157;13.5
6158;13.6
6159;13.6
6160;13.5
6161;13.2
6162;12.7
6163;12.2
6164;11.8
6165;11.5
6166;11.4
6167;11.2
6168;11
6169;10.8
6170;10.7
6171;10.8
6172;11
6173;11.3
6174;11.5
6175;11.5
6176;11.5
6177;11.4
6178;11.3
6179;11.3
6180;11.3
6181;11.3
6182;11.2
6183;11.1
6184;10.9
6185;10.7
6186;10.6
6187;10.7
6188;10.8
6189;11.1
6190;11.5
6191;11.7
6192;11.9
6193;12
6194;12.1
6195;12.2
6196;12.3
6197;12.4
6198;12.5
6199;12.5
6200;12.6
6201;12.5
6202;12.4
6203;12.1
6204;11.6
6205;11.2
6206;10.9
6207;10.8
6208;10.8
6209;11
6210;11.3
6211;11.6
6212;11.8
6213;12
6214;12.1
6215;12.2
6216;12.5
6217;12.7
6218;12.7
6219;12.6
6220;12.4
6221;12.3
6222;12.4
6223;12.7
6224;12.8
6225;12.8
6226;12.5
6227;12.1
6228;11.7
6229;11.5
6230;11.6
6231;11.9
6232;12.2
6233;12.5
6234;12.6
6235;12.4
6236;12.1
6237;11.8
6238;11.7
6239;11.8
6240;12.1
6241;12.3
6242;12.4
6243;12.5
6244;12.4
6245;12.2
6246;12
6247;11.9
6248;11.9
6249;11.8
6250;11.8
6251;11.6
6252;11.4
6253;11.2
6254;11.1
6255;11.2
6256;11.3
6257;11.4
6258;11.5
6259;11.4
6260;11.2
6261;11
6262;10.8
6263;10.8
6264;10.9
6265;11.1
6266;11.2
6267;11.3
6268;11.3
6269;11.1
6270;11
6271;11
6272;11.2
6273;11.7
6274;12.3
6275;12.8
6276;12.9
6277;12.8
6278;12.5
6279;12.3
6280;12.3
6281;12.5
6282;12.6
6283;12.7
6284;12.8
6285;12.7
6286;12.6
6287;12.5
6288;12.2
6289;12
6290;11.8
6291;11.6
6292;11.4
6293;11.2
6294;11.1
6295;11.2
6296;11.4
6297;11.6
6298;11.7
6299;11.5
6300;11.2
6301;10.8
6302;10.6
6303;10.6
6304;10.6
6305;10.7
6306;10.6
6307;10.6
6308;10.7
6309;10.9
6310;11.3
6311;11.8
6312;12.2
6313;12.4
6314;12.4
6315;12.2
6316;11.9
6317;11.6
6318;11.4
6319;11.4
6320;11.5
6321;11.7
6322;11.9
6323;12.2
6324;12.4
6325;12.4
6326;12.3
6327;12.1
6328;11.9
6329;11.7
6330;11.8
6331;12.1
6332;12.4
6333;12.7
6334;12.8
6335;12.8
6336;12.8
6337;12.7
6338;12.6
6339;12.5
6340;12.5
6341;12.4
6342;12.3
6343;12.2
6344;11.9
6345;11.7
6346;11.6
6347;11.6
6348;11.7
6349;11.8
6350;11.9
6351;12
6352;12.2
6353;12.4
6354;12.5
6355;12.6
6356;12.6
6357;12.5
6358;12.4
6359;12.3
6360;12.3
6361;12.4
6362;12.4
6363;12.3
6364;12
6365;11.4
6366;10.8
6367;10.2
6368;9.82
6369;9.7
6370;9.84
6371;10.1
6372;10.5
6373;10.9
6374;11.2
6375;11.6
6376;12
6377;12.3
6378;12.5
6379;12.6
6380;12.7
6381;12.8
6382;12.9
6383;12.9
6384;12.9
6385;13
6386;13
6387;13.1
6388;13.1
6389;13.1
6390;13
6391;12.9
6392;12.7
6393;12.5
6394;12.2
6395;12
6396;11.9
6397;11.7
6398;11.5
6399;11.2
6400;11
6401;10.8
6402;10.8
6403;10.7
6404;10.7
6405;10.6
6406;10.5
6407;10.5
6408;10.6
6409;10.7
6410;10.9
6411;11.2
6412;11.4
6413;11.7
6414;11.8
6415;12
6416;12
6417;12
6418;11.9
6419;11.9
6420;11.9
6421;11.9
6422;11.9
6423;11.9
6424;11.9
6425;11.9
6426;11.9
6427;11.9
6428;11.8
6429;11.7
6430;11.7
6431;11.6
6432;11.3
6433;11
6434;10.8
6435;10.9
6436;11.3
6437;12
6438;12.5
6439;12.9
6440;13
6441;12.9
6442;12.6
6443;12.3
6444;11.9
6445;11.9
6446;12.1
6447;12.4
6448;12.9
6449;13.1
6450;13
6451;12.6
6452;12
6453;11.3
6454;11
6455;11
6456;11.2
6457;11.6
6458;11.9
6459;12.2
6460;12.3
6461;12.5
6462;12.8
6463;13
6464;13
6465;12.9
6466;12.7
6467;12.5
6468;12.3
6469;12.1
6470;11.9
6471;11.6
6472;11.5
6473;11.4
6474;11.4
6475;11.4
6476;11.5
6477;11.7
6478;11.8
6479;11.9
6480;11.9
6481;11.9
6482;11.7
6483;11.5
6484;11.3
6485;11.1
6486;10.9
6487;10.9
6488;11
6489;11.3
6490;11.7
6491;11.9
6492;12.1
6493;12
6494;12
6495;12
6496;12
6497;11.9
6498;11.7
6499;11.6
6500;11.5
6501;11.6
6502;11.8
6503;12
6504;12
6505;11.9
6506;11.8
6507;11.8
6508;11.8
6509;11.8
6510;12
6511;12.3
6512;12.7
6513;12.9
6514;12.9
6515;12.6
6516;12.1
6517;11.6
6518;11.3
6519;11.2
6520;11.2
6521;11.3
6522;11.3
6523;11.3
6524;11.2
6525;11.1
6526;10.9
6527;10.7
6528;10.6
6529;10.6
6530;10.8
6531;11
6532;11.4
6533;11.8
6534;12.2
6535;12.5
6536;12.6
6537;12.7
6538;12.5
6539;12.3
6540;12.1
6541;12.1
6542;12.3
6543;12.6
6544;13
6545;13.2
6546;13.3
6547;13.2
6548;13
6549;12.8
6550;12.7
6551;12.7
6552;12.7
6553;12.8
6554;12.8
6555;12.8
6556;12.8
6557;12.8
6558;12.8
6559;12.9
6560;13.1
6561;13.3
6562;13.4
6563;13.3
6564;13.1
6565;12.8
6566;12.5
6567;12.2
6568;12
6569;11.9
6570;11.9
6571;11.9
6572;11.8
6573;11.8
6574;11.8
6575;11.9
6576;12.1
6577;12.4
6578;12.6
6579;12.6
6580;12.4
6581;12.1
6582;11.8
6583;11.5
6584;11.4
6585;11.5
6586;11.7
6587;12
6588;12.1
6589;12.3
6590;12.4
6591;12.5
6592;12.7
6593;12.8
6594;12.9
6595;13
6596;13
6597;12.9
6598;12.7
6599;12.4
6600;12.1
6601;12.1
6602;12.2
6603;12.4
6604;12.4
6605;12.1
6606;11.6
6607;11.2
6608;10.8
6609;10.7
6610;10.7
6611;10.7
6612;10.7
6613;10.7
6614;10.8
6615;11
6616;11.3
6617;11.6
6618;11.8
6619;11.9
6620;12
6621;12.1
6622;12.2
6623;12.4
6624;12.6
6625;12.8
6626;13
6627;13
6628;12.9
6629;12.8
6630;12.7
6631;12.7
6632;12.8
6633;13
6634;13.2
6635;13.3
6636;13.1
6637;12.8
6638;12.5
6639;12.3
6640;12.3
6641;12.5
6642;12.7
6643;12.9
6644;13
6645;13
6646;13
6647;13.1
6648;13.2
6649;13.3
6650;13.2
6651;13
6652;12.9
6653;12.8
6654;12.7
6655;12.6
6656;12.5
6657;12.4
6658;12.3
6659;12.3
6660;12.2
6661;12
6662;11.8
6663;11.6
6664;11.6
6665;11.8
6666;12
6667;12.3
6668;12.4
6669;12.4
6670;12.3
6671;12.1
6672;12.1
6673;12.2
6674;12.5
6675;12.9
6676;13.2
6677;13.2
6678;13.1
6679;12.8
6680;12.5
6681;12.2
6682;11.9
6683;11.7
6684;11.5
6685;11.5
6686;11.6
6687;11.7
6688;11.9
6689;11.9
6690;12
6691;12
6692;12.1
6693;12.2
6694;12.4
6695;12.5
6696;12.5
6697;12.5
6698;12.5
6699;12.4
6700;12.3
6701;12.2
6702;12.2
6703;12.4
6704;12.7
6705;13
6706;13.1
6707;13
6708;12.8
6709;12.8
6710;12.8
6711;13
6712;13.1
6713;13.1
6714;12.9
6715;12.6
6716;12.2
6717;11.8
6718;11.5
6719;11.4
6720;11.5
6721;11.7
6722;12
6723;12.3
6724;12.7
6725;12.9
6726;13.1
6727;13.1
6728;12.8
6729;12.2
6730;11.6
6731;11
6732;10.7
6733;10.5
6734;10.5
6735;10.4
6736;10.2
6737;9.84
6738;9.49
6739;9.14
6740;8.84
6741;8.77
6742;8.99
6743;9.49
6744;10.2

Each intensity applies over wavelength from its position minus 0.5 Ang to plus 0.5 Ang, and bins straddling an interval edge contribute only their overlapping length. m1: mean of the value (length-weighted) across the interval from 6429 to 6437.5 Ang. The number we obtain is 11.3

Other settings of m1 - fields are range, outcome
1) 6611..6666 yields 12.4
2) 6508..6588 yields 12.2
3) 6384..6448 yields 11.8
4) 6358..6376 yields 11.2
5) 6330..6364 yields 12.3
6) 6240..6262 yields 11.7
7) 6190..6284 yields 11.9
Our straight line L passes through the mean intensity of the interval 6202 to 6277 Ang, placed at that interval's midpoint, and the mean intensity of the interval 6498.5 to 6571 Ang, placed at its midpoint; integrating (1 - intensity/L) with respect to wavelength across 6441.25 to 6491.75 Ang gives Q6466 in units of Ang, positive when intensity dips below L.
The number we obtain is 0.6 Ang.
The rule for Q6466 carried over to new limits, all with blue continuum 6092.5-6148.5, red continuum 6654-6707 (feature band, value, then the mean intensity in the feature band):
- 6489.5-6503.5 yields 0.36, 11.8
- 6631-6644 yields -0.57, 12.8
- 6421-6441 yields 0.49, 11.8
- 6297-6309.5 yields 1.16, 10.9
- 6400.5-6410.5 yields 1.17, 10.7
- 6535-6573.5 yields -1.42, 12.6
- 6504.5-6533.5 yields 1.40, 11.6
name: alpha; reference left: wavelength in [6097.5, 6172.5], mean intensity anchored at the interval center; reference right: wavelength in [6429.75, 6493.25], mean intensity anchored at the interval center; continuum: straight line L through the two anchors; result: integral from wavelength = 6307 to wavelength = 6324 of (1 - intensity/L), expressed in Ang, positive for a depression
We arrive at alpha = 0.4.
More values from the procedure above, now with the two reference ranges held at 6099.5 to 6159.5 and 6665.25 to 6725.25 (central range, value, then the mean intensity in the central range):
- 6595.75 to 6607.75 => 0.1 Ang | 12.2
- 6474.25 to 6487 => 0.8 Ang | 11.5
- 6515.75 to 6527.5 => 1.0 Ang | 11.2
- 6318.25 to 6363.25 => 0.4 Ang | 12.2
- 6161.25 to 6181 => 1.4 Ang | 11.4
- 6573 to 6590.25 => 0.4 Ang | 12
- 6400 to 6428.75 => 2.1 Ang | 11.4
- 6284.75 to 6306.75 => 1.6 Ang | 11.4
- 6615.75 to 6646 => -0.6 Ang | 12.6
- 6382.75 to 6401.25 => -0.1 Ang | 12.4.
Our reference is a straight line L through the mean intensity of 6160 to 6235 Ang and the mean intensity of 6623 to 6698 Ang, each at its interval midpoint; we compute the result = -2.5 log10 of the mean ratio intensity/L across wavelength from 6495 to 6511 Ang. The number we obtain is 0.037 mag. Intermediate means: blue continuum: 11.8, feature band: 11.8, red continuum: 12.5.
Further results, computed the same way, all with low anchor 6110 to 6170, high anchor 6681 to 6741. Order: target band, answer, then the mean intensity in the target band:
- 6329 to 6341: -0.04 mag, 12.5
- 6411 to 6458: 0.01 mag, 11.9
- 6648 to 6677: -0.05 mag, 12.4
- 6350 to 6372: 0.04 mag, 11.6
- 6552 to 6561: -0.08 mag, 12.9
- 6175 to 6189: 0.09 mag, 11.1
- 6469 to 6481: 0.03 mag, 11.7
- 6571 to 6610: -0.01 mag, 12.1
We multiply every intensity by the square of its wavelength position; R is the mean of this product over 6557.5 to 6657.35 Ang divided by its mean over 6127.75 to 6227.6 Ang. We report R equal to 1.19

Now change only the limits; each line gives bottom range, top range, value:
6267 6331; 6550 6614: 1.14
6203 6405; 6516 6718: 1.14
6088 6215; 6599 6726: 1.22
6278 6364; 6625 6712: 1.17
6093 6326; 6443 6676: 1.15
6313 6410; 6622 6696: 1.15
